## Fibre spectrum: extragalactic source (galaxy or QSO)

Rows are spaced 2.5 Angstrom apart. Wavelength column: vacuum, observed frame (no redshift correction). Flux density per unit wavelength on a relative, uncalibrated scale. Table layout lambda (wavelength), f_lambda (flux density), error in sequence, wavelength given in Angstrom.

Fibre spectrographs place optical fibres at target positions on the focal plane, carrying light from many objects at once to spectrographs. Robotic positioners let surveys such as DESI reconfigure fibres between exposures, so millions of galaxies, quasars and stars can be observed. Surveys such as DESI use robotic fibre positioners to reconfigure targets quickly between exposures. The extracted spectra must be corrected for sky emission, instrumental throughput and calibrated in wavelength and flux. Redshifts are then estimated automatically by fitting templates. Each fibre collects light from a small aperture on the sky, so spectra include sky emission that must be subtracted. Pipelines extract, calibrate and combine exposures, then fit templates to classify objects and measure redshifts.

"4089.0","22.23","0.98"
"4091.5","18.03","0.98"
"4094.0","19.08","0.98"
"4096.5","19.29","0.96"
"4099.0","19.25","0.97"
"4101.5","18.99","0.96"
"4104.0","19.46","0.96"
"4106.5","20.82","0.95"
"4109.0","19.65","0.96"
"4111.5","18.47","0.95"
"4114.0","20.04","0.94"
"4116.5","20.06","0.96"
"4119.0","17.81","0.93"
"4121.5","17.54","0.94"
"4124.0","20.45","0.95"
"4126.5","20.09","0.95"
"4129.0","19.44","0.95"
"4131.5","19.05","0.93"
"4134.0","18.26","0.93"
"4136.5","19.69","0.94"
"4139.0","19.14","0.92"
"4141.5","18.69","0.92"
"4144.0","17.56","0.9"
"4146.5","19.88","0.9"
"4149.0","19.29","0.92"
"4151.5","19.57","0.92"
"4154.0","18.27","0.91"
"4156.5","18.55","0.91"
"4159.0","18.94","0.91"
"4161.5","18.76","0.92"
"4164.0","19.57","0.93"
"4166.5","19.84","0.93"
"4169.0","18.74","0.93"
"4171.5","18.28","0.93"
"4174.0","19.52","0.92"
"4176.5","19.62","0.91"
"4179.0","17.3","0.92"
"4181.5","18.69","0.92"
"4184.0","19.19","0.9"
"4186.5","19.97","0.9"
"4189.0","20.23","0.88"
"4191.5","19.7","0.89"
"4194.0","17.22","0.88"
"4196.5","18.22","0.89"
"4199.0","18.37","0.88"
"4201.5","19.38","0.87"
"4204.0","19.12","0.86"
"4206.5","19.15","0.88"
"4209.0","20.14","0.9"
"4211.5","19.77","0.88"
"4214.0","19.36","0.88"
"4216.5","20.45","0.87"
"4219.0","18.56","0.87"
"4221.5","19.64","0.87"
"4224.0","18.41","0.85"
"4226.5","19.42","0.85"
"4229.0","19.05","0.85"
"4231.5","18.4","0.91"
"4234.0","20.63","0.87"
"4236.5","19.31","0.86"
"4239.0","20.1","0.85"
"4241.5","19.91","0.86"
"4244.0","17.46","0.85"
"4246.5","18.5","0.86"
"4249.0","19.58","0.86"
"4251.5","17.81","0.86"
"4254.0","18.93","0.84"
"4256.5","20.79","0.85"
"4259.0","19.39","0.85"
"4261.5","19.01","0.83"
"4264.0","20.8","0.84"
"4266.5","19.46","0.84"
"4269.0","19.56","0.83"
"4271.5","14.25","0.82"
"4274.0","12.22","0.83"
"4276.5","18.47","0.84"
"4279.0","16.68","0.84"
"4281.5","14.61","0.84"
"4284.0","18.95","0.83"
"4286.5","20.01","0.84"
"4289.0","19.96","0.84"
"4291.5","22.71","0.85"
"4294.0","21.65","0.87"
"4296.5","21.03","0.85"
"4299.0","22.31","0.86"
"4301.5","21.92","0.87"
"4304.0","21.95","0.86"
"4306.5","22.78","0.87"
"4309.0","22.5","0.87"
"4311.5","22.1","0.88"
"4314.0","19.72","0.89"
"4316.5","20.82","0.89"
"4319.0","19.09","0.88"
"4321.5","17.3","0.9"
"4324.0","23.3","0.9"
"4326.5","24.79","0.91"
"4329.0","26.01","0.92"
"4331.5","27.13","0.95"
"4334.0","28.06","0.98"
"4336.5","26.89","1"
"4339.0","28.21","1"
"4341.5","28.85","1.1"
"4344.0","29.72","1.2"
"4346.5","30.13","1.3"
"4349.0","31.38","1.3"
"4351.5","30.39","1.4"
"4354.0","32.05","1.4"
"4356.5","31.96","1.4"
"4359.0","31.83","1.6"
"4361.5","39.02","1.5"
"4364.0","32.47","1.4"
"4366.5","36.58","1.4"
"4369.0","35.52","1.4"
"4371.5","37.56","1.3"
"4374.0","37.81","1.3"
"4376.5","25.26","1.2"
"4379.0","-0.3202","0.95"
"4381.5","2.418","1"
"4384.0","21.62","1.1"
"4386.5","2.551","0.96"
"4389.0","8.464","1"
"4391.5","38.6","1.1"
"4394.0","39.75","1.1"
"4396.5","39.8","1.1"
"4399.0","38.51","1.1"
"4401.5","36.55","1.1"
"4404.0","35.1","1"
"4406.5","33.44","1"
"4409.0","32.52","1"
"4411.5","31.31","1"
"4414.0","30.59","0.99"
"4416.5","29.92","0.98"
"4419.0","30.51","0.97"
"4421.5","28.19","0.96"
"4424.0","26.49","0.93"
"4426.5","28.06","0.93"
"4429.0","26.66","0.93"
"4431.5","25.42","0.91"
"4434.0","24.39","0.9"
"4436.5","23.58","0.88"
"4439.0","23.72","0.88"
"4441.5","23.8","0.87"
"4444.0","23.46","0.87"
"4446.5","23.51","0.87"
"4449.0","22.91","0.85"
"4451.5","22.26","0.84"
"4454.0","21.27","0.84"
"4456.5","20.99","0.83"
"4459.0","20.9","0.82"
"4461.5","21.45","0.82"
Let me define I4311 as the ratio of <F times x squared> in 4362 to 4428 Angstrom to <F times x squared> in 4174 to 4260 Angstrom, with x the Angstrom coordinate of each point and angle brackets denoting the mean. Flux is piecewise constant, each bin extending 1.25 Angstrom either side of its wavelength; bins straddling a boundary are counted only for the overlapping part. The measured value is 1.62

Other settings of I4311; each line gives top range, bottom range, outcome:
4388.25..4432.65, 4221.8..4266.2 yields 1.76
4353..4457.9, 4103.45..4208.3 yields 1.62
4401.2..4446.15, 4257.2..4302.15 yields 1.58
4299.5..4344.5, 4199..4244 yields 1.29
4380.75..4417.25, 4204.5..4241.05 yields 1.59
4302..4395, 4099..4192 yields 1.48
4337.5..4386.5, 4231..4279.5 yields 1.57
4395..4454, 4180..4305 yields 1.62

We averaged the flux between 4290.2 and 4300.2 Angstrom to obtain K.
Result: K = 21.9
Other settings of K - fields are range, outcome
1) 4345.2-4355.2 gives 31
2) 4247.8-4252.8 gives 18.7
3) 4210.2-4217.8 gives 19.9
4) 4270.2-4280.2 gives 15.4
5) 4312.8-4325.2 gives 20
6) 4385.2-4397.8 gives 25.9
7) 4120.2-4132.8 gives 19.3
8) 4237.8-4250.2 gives 19.1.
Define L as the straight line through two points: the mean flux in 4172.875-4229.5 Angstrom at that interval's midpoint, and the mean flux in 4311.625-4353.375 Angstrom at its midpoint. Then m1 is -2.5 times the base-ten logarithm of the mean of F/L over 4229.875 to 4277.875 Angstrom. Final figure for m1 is 0.17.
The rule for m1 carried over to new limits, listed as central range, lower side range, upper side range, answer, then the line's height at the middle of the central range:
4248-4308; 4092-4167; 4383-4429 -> 0.27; 24.7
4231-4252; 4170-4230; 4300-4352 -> 0.10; 21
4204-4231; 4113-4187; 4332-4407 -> 0.14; 22.1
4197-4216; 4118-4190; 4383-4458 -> 0.07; 20.6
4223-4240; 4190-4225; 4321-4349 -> 0.07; 20.6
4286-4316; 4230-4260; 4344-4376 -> 0.21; 26.2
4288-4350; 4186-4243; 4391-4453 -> 0.02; 24.4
